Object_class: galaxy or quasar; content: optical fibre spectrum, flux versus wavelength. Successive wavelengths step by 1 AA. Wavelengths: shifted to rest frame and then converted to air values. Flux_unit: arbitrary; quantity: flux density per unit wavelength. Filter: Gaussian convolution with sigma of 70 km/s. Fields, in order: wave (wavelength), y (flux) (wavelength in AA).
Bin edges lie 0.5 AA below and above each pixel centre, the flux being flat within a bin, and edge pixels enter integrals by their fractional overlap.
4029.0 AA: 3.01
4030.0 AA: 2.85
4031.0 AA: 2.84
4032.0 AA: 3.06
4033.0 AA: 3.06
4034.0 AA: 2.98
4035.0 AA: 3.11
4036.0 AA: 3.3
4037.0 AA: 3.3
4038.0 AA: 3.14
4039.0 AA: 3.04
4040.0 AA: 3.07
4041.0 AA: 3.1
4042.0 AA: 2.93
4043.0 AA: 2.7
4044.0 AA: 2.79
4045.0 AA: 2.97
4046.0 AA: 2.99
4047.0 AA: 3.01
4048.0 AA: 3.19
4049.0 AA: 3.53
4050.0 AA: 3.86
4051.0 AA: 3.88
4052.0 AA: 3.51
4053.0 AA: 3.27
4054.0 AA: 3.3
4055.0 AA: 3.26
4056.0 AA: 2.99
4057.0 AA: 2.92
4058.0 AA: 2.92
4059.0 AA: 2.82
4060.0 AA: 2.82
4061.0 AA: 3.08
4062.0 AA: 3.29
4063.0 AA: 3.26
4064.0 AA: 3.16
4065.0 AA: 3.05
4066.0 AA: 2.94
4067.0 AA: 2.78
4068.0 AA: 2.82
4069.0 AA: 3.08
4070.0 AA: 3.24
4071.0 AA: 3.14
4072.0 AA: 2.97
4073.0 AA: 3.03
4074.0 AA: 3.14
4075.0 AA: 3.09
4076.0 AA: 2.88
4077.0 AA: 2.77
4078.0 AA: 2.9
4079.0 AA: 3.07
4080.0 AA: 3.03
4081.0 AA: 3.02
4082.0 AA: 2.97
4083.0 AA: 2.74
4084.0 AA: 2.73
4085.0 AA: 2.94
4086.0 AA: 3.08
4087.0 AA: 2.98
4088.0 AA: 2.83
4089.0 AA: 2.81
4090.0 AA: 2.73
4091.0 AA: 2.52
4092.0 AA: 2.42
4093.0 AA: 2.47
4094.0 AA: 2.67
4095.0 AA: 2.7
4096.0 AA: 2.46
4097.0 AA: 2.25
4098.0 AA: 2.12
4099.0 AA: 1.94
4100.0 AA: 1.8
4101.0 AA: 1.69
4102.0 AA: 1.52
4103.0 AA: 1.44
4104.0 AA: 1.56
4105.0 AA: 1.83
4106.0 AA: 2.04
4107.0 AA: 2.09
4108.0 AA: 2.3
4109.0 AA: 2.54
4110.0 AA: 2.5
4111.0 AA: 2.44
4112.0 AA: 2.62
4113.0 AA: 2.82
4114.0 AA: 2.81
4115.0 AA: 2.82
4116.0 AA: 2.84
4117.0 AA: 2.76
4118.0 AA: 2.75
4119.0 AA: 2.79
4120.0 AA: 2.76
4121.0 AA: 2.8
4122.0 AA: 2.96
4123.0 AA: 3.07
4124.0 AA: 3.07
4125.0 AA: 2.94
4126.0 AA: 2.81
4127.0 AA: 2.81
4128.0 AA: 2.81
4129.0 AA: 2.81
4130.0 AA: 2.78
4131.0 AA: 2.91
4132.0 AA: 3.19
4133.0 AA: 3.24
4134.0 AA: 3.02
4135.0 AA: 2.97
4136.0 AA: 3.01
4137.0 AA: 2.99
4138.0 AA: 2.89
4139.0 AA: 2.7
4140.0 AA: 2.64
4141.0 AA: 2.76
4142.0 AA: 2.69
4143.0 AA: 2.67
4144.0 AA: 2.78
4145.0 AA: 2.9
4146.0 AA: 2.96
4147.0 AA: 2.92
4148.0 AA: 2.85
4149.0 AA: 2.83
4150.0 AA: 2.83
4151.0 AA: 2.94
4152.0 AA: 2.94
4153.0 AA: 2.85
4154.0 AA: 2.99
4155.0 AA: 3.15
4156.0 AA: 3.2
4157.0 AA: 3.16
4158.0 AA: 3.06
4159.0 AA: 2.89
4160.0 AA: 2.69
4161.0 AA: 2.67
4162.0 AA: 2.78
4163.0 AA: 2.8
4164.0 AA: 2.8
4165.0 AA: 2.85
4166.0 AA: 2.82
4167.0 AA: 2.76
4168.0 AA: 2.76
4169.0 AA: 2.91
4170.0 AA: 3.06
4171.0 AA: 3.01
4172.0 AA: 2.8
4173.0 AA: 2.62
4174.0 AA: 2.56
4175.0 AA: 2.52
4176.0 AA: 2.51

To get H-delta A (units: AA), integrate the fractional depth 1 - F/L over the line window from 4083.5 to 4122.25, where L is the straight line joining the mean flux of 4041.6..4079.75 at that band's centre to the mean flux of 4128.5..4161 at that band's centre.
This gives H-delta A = 6.93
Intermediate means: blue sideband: 3.09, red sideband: 2.91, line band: 2.46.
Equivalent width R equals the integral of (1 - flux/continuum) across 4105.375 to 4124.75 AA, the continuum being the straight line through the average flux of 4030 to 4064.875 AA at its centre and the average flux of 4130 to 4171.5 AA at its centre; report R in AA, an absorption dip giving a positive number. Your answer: 2.0 AA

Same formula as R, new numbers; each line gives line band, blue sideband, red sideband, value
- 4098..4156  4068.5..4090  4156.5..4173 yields 4.7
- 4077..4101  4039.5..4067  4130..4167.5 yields 3.2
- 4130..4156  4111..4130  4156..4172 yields -0.5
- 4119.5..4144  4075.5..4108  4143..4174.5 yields -1.6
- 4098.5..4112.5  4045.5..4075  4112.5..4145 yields 4.4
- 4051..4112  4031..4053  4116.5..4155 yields 6.6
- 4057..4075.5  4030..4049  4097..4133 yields -1.2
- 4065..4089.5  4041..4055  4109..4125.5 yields 0.6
